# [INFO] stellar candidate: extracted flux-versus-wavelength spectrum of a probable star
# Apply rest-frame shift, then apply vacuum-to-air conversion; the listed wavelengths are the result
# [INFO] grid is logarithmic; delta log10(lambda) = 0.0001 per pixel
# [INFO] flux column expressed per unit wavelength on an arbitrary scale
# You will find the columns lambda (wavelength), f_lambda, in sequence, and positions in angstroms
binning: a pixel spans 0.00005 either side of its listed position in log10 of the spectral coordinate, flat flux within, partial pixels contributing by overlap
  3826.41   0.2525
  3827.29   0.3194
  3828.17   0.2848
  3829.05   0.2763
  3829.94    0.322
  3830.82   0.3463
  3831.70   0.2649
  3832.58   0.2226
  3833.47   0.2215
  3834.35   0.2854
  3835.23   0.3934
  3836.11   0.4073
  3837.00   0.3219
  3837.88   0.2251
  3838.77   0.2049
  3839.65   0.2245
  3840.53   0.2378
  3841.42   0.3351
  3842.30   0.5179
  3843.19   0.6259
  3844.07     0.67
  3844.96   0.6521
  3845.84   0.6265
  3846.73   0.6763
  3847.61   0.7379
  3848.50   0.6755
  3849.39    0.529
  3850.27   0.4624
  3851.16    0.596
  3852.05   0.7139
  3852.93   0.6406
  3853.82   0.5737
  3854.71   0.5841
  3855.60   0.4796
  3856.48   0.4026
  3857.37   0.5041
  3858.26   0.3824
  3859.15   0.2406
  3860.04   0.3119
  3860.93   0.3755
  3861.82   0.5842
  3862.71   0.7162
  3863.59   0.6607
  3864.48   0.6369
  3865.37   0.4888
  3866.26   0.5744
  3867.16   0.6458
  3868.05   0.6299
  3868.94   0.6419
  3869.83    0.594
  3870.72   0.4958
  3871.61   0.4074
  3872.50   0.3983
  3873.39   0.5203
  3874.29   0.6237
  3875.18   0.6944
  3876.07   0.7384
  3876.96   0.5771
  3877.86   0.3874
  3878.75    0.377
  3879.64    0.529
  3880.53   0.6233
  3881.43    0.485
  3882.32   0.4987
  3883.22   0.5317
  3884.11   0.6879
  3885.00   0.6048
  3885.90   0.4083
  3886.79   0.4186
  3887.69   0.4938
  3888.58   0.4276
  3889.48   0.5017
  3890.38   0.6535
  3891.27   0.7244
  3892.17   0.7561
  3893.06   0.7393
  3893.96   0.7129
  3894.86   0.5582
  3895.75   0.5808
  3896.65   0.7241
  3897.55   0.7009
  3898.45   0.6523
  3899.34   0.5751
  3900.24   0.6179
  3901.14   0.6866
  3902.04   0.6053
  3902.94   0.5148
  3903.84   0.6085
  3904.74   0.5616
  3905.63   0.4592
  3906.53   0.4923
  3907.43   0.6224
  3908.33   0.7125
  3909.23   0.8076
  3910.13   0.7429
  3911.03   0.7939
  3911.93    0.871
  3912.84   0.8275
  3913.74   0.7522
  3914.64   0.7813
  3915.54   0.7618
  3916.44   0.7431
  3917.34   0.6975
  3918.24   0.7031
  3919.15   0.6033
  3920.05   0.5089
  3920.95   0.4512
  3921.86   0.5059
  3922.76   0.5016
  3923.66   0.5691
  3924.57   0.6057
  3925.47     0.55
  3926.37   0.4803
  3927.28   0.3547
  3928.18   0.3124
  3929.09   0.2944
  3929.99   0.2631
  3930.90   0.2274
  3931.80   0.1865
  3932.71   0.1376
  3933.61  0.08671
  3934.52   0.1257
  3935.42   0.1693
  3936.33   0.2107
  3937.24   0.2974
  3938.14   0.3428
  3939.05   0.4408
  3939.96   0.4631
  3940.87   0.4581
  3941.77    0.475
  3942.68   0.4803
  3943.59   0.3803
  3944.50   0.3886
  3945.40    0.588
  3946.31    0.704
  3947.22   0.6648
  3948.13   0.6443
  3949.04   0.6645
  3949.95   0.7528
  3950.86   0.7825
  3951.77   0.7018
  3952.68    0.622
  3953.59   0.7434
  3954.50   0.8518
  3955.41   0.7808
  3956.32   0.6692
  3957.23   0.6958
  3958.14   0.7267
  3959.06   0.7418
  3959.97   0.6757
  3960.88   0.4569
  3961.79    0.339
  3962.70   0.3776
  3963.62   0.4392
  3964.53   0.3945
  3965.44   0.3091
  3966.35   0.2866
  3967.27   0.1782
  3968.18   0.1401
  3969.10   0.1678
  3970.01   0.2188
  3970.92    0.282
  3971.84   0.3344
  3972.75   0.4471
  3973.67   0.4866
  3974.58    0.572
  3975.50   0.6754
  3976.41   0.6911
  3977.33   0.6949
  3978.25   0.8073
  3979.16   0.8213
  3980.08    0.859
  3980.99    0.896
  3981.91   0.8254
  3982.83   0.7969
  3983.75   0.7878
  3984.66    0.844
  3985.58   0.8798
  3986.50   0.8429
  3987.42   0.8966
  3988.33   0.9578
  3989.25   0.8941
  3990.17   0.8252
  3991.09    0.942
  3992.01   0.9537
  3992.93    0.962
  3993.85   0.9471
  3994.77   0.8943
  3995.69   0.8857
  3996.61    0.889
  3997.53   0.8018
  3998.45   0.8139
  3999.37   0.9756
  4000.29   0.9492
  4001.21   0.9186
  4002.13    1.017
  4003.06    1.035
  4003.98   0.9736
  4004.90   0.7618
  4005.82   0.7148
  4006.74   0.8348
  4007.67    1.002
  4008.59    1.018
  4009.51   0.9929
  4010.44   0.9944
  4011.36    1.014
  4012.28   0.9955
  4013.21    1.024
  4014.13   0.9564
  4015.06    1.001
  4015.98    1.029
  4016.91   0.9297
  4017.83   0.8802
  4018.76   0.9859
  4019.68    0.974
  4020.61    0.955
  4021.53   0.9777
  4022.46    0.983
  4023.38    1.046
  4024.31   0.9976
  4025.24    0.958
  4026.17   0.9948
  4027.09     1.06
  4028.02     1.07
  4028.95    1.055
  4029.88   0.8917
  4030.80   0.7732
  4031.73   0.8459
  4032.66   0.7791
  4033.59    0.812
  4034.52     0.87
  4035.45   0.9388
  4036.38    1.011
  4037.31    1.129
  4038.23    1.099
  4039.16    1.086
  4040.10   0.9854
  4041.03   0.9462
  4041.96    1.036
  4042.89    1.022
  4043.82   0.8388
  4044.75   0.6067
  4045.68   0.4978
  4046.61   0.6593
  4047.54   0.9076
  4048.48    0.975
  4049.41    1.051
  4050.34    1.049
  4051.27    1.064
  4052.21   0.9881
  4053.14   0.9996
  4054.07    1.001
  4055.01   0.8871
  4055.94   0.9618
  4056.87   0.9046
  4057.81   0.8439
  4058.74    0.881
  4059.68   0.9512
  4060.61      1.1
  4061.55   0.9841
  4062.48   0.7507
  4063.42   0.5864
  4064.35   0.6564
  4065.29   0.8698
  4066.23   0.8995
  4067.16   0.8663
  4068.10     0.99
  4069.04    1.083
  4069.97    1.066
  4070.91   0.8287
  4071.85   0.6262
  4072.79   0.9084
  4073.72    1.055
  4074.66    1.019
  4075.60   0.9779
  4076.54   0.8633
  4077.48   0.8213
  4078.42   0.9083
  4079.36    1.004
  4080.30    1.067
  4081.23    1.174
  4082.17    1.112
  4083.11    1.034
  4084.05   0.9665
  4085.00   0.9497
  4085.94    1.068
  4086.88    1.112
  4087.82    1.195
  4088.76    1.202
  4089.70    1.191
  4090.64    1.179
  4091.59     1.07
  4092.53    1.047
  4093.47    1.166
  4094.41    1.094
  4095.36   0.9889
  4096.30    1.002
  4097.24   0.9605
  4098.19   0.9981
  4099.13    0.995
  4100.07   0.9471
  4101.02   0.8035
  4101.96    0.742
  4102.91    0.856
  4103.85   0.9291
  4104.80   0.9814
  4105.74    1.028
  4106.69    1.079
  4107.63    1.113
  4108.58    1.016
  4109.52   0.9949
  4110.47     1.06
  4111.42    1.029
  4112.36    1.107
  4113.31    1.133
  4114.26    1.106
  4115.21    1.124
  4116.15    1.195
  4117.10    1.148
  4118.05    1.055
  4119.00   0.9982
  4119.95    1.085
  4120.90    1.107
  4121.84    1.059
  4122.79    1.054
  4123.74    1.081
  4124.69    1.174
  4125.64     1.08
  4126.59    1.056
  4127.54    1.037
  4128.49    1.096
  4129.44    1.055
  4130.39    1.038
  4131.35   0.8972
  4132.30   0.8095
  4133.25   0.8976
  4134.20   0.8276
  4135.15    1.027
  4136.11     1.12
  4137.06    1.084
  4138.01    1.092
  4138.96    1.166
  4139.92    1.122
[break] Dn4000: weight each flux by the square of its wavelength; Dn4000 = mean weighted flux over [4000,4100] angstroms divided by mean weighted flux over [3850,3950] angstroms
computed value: 1.92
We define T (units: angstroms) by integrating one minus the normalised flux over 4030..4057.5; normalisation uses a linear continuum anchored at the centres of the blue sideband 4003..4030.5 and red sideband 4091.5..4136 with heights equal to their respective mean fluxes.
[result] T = 1.8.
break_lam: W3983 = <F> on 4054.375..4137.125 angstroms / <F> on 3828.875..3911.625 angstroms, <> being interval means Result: 1.87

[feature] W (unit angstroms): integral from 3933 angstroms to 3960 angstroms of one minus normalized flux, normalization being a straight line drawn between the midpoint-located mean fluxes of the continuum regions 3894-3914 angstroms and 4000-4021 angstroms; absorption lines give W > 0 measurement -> 8.4 angstroms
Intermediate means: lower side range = 0.658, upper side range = 0.955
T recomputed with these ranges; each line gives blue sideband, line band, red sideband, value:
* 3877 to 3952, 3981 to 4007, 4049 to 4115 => -4.64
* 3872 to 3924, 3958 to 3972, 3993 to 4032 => 7.51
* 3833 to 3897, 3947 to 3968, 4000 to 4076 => 4.55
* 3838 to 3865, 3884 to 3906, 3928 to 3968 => -4.69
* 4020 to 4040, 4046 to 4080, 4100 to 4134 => 2.57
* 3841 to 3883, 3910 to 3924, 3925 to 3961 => -4.53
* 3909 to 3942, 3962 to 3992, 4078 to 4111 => 2.13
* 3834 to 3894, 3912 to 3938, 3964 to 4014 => 7.23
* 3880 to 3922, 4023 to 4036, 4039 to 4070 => -1.10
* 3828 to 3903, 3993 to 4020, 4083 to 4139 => -3.95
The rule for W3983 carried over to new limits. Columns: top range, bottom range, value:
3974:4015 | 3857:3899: 1.58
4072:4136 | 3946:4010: 1.43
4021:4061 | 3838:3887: 1.78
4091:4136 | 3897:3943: 1.98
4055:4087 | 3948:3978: 1.76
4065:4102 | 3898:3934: 1.80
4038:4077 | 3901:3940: 1.79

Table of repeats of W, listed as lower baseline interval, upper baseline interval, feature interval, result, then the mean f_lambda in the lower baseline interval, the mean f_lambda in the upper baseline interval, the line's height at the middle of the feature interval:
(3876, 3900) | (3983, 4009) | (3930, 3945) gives 8.7 angstroms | 0.578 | 0.899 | 0.725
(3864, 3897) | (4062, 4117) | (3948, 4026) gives 2.0 angstroms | 0.57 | 0.994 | 0.786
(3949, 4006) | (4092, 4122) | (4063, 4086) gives 0.4 angstroms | 0.703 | 1.03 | 0.948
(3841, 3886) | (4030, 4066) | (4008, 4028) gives -3.4 angstroms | 0.552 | 0.904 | 0.847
